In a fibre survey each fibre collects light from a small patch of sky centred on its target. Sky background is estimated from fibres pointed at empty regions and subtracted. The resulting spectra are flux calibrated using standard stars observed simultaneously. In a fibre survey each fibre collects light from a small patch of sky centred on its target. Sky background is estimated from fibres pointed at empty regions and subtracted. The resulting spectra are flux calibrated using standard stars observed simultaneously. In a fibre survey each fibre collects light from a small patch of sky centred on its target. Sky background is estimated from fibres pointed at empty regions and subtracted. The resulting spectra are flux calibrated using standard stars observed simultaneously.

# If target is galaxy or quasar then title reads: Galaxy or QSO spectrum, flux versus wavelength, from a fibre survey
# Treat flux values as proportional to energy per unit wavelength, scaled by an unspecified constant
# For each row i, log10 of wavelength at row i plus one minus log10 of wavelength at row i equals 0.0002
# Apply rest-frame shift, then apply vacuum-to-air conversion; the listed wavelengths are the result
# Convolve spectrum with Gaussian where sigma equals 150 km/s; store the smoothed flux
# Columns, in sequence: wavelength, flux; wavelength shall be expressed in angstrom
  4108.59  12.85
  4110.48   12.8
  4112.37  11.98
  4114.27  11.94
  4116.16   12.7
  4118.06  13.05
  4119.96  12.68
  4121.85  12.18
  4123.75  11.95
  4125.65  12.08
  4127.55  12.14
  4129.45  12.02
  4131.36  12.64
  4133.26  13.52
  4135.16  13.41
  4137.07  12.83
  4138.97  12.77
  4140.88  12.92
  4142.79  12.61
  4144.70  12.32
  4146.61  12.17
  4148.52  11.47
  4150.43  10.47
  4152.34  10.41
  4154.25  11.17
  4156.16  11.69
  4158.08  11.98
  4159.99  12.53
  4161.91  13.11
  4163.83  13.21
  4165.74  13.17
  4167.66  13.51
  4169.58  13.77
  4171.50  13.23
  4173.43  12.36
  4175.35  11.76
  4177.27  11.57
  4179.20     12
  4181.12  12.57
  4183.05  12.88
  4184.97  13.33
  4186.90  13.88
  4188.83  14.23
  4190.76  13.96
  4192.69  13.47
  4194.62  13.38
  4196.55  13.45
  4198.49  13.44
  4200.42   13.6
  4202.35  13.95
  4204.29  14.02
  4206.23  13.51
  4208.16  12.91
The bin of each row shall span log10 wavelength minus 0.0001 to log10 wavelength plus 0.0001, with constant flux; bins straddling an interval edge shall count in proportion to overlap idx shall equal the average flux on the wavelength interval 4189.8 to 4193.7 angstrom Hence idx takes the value 13.7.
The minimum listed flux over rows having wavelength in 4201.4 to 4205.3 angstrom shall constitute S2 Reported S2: 13.95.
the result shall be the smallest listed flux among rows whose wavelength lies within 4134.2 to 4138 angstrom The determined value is 12.83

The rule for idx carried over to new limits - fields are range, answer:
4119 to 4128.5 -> 12.2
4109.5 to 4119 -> 12.5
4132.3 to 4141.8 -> 13.1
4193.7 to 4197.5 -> 13.4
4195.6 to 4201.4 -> 13.5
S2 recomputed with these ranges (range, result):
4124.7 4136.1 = 12.02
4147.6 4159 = 10.41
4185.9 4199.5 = 13.38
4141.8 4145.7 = 12.32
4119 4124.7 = 11.95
